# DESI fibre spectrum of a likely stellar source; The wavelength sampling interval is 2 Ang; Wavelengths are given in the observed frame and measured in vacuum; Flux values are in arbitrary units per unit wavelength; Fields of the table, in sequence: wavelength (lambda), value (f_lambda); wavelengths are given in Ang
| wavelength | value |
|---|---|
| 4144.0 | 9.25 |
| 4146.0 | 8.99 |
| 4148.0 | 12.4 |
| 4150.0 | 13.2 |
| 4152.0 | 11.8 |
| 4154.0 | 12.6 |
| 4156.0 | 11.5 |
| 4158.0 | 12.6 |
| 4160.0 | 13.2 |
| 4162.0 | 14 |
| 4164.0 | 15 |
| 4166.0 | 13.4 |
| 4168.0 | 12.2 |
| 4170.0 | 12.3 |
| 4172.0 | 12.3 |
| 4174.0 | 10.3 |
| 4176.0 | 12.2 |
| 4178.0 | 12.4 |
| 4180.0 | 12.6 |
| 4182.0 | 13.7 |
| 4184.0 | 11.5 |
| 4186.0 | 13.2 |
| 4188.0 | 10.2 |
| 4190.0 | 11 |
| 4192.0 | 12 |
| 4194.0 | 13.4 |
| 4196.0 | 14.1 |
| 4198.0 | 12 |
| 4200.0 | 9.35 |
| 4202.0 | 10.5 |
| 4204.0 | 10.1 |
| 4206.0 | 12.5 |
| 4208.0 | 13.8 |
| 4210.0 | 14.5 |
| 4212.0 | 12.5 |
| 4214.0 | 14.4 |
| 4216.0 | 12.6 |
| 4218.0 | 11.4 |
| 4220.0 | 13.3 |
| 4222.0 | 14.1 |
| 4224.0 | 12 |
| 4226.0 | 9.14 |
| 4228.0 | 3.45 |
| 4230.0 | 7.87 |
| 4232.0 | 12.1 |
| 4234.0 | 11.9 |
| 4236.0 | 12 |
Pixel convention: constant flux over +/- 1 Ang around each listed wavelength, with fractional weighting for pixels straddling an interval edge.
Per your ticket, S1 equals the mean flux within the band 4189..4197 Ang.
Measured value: 12.6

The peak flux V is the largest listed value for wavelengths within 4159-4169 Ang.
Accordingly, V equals 15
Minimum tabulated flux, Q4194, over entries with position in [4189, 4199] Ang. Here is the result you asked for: 11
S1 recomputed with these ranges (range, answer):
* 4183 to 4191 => 11.5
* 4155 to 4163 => 12.8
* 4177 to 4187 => 12.7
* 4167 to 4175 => 11.8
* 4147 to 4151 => 12.8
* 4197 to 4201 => 10.7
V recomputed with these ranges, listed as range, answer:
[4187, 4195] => 13.4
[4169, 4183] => 13.7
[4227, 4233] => 12.1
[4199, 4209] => 13.8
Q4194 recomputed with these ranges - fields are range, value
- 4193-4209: 9.35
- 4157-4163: 12.6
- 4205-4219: 11.4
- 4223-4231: 3.45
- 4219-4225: 12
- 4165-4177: 10.3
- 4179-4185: 11.5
